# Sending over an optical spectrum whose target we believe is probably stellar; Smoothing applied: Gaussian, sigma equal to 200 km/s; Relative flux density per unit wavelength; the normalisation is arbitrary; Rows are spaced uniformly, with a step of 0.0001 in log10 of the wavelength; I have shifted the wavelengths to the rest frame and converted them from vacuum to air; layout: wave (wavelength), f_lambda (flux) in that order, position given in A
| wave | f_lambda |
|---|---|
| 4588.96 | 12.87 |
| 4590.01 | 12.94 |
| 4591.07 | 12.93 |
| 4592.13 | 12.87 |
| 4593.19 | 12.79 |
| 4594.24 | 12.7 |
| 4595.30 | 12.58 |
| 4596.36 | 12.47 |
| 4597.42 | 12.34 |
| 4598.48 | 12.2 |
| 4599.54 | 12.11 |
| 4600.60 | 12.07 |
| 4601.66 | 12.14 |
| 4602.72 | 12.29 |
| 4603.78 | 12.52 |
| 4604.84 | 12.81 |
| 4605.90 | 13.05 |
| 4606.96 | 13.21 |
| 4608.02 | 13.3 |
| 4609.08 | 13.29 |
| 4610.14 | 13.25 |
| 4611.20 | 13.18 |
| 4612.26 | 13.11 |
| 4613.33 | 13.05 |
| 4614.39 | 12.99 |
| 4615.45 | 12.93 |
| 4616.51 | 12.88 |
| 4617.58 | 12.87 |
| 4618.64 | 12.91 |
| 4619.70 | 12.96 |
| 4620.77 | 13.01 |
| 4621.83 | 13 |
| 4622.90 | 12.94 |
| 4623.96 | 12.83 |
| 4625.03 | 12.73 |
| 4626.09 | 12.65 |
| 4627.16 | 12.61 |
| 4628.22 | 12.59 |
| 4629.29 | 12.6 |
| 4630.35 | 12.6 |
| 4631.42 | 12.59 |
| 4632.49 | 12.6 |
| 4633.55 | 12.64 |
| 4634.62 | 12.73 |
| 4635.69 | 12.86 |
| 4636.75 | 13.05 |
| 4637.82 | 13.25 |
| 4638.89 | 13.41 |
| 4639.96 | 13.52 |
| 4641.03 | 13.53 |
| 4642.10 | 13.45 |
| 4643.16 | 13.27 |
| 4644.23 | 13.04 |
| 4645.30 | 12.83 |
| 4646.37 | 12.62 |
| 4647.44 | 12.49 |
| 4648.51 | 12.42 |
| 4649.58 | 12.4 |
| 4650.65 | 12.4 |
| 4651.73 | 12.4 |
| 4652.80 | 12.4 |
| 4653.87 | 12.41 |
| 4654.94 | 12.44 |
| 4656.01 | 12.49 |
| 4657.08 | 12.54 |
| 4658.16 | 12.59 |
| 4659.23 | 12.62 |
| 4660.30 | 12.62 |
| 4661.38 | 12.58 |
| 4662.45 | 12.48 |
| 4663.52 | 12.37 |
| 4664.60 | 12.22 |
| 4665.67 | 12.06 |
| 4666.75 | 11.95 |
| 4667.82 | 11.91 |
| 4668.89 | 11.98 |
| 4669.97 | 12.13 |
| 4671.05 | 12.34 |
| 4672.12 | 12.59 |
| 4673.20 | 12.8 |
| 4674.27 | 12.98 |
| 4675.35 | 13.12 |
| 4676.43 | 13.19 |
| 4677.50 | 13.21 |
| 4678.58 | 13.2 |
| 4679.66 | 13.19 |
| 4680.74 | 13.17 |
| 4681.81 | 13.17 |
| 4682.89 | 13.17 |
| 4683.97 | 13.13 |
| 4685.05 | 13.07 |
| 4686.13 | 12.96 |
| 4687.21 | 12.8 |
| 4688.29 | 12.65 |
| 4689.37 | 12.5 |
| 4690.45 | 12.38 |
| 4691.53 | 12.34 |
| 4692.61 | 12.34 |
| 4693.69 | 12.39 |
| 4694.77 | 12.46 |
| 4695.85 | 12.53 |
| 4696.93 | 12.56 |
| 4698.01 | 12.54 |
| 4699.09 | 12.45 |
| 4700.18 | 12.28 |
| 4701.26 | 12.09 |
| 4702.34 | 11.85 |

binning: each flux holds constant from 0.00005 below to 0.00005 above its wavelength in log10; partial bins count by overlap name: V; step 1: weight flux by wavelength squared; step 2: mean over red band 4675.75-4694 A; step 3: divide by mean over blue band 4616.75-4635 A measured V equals 1.04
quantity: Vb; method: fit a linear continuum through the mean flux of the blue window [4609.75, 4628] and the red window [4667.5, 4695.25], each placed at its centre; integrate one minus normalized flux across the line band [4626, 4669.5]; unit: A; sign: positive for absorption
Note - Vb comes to 0.7 A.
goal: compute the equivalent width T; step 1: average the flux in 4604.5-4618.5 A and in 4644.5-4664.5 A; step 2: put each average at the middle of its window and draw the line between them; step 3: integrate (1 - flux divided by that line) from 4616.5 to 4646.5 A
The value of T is -0.27 A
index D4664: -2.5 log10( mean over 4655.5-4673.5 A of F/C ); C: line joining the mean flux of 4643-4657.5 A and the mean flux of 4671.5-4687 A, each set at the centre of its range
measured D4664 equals 0.04 mag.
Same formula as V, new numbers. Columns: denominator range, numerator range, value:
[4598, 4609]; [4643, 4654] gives 1.02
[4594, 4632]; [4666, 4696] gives 1.02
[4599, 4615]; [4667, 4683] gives 1.03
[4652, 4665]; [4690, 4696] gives 1.01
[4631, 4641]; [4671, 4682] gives 1.02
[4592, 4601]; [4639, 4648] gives 1.08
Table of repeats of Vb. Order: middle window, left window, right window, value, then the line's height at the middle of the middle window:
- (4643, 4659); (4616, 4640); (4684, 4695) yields 0.2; 12.8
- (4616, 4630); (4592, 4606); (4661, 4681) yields -0.3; 12.5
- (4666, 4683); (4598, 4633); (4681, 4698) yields 0.0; 12.7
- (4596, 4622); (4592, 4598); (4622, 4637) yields -0.3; 12.6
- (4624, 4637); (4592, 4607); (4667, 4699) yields -0.1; 12.6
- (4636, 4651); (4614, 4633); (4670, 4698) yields -0.2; 12.8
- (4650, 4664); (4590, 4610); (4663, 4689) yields 0.2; 12.7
